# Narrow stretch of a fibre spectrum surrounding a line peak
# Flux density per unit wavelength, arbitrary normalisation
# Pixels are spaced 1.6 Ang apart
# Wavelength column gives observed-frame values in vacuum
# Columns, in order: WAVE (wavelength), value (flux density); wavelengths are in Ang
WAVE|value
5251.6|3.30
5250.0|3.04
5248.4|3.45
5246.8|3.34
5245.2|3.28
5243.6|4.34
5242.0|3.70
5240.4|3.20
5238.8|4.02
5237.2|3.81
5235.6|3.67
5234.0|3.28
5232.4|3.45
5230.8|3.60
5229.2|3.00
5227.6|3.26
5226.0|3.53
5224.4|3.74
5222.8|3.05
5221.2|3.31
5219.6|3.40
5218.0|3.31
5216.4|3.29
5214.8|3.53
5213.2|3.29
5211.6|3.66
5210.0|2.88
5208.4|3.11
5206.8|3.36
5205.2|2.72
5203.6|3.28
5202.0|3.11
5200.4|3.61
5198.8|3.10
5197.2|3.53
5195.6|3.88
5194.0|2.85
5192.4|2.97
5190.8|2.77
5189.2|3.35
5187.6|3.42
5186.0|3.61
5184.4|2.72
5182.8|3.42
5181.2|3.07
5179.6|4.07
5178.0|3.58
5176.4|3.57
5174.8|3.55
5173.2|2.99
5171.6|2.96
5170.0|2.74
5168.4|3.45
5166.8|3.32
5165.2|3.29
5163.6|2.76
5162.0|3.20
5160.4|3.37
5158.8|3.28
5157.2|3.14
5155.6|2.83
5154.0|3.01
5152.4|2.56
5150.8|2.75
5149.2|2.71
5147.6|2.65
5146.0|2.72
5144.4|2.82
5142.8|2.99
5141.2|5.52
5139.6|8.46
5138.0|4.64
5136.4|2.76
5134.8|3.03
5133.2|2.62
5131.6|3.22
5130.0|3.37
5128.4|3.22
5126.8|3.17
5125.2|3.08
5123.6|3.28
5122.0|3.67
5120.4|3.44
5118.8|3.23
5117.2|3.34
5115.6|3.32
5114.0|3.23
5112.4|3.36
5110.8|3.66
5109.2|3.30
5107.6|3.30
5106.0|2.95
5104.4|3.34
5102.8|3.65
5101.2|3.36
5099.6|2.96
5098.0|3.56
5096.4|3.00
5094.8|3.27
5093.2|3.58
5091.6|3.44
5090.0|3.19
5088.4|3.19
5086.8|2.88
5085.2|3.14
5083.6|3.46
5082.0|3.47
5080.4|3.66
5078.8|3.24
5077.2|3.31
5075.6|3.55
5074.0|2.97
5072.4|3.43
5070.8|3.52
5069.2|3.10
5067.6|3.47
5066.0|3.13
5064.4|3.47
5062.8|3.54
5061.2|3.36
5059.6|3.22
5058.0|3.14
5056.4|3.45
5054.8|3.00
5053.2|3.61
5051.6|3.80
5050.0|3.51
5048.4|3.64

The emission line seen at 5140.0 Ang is H-beta 4861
